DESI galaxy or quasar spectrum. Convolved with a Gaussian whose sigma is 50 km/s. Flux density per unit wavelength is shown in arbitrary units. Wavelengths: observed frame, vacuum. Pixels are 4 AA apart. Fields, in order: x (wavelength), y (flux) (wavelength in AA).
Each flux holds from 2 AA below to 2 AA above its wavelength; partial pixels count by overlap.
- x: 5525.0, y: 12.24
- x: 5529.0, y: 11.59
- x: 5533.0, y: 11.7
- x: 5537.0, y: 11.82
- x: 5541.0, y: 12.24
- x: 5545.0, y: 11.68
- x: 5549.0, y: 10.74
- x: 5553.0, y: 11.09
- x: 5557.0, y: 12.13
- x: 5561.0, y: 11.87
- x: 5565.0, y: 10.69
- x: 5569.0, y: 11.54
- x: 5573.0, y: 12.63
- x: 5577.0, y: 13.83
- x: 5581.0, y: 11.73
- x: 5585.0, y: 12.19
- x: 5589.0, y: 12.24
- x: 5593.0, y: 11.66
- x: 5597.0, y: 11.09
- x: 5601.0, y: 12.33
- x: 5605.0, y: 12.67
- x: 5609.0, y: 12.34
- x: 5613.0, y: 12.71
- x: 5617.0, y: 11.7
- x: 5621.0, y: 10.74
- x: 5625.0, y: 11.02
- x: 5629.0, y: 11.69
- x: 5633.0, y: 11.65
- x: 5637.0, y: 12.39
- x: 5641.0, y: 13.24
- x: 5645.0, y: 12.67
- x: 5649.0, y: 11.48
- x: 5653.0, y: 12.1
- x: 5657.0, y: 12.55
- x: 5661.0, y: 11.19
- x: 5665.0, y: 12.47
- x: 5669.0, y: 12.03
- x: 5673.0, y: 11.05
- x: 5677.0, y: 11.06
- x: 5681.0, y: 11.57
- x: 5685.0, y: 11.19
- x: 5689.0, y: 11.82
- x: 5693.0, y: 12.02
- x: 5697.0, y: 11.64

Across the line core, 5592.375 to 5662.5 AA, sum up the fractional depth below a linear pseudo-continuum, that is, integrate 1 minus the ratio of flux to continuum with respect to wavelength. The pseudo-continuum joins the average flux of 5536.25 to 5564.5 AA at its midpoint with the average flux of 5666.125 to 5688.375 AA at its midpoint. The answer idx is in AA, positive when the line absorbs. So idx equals -2.81 AA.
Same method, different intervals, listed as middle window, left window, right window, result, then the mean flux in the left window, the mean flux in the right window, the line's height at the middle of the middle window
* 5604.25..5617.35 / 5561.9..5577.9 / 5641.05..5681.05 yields -0.5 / 12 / 11.9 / 12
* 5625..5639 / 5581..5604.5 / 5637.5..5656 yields 0.5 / 11.9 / 12.4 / 12.3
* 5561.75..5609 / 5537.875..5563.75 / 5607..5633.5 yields -1.7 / 11.6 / 11.7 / 11.7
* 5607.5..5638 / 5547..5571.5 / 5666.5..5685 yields -0.9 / 11.4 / 11.4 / 11.4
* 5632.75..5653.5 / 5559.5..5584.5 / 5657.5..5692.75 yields -1.0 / 12.1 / 11.6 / 11.8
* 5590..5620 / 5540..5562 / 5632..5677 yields -0.5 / 11.6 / 12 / 11.8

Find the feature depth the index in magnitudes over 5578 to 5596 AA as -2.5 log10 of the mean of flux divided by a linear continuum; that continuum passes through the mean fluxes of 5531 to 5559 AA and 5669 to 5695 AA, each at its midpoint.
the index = -0.04 mag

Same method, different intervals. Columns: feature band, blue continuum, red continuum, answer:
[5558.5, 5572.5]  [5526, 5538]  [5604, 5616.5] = 0.05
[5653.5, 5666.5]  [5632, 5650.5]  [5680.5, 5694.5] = 0.00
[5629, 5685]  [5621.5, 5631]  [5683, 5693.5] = -0.04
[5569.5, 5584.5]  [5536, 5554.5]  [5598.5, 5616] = -0.05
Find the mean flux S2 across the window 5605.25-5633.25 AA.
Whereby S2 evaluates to 11.8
